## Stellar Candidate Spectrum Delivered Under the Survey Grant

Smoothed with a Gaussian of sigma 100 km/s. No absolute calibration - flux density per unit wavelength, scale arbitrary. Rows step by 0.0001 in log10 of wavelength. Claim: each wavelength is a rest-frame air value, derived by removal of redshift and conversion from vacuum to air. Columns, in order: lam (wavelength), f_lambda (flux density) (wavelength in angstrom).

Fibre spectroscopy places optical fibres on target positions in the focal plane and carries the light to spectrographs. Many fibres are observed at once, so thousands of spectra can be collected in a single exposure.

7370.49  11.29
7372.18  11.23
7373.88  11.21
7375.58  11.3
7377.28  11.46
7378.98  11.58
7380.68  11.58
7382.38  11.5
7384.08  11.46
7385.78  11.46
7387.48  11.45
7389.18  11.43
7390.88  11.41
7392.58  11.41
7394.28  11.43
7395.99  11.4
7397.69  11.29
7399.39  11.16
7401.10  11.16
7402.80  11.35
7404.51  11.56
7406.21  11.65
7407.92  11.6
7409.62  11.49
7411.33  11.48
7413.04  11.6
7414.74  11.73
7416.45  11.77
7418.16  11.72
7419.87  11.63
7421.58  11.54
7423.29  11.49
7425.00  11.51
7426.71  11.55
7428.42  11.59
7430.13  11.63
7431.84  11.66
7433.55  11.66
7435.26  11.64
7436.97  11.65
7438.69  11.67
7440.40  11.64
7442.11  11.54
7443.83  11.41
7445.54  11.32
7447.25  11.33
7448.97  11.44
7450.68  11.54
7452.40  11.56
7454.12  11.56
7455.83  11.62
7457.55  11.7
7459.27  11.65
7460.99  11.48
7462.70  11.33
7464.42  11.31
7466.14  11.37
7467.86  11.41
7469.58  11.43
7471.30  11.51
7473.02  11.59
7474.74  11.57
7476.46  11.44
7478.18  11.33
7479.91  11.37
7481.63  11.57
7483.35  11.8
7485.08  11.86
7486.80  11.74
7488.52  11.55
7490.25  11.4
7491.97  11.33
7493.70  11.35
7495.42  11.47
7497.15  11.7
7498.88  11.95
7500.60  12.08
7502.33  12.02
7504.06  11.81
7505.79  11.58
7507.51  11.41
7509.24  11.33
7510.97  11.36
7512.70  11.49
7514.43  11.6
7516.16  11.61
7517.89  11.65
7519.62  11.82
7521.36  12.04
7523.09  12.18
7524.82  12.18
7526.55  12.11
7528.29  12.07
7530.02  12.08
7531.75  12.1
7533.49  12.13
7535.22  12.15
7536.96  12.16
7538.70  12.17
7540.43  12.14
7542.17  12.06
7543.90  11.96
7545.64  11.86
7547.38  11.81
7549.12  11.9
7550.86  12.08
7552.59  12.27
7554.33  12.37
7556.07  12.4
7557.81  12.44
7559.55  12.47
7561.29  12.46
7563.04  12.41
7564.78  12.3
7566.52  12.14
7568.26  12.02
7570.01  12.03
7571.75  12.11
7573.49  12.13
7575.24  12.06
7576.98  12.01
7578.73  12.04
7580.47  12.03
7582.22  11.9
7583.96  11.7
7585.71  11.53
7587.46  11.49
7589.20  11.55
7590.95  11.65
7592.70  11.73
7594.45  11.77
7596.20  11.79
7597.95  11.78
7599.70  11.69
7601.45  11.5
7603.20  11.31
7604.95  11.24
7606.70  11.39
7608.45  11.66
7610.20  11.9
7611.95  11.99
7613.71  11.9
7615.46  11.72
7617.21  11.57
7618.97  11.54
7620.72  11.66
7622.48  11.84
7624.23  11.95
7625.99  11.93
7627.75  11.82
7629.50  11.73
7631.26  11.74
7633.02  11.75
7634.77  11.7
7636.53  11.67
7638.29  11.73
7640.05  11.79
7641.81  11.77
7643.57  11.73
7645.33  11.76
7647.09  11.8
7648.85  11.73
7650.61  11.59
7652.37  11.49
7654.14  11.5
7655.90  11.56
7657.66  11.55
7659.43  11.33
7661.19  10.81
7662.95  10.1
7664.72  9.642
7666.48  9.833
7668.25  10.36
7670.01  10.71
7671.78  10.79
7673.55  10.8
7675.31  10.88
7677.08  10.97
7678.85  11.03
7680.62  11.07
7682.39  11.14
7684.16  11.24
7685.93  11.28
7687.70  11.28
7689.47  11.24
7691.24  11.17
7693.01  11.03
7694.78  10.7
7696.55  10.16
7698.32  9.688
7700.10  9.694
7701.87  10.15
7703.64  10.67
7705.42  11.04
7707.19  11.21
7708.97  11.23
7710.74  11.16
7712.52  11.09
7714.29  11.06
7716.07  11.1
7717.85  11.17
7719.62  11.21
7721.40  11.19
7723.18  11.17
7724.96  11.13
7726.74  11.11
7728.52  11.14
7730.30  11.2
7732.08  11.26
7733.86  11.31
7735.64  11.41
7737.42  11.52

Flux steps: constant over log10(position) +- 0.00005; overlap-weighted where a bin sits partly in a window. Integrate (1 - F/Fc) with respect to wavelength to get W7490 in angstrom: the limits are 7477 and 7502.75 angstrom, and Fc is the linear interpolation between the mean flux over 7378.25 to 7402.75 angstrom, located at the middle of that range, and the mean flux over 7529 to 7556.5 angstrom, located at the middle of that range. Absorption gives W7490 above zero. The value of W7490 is 0.5 angstrom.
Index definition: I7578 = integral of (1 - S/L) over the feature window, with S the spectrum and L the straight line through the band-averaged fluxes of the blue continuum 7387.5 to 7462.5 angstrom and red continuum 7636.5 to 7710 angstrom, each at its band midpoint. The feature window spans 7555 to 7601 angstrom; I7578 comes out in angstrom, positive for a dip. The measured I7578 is -3.2 angstrom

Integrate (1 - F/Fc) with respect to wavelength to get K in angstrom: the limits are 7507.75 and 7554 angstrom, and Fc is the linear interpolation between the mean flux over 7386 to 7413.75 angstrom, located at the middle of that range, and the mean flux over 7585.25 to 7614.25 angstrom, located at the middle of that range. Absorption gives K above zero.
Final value -1.5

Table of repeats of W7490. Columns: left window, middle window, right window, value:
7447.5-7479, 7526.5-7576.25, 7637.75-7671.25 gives -3.5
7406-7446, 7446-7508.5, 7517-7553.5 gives 1.3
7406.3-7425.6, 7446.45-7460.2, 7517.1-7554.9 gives 0.2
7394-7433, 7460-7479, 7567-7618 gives 0.3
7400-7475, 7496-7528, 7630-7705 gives -1.1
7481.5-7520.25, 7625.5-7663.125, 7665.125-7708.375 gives -2.2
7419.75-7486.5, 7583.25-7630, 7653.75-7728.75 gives -2.4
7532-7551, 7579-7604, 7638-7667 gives 0.0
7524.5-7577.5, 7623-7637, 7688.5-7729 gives -0.3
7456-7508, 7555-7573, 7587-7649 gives -1.0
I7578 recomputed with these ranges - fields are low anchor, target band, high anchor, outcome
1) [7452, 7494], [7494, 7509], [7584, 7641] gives -0.22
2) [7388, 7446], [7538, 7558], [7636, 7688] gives -1.38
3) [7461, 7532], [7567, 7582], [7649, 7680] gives -0.99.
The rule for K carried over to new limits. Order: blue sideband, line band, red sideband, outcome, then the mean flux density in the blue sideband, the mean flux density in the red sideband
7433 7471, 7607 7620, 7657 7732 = -0.8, 11.5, 10.9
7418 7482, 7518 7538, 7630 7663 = -0.9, 11.5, 11.6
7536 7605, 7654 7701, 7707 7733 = 2.5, 12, 11.2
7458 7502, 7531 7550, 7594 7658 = -0.7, 11.6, 11.7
